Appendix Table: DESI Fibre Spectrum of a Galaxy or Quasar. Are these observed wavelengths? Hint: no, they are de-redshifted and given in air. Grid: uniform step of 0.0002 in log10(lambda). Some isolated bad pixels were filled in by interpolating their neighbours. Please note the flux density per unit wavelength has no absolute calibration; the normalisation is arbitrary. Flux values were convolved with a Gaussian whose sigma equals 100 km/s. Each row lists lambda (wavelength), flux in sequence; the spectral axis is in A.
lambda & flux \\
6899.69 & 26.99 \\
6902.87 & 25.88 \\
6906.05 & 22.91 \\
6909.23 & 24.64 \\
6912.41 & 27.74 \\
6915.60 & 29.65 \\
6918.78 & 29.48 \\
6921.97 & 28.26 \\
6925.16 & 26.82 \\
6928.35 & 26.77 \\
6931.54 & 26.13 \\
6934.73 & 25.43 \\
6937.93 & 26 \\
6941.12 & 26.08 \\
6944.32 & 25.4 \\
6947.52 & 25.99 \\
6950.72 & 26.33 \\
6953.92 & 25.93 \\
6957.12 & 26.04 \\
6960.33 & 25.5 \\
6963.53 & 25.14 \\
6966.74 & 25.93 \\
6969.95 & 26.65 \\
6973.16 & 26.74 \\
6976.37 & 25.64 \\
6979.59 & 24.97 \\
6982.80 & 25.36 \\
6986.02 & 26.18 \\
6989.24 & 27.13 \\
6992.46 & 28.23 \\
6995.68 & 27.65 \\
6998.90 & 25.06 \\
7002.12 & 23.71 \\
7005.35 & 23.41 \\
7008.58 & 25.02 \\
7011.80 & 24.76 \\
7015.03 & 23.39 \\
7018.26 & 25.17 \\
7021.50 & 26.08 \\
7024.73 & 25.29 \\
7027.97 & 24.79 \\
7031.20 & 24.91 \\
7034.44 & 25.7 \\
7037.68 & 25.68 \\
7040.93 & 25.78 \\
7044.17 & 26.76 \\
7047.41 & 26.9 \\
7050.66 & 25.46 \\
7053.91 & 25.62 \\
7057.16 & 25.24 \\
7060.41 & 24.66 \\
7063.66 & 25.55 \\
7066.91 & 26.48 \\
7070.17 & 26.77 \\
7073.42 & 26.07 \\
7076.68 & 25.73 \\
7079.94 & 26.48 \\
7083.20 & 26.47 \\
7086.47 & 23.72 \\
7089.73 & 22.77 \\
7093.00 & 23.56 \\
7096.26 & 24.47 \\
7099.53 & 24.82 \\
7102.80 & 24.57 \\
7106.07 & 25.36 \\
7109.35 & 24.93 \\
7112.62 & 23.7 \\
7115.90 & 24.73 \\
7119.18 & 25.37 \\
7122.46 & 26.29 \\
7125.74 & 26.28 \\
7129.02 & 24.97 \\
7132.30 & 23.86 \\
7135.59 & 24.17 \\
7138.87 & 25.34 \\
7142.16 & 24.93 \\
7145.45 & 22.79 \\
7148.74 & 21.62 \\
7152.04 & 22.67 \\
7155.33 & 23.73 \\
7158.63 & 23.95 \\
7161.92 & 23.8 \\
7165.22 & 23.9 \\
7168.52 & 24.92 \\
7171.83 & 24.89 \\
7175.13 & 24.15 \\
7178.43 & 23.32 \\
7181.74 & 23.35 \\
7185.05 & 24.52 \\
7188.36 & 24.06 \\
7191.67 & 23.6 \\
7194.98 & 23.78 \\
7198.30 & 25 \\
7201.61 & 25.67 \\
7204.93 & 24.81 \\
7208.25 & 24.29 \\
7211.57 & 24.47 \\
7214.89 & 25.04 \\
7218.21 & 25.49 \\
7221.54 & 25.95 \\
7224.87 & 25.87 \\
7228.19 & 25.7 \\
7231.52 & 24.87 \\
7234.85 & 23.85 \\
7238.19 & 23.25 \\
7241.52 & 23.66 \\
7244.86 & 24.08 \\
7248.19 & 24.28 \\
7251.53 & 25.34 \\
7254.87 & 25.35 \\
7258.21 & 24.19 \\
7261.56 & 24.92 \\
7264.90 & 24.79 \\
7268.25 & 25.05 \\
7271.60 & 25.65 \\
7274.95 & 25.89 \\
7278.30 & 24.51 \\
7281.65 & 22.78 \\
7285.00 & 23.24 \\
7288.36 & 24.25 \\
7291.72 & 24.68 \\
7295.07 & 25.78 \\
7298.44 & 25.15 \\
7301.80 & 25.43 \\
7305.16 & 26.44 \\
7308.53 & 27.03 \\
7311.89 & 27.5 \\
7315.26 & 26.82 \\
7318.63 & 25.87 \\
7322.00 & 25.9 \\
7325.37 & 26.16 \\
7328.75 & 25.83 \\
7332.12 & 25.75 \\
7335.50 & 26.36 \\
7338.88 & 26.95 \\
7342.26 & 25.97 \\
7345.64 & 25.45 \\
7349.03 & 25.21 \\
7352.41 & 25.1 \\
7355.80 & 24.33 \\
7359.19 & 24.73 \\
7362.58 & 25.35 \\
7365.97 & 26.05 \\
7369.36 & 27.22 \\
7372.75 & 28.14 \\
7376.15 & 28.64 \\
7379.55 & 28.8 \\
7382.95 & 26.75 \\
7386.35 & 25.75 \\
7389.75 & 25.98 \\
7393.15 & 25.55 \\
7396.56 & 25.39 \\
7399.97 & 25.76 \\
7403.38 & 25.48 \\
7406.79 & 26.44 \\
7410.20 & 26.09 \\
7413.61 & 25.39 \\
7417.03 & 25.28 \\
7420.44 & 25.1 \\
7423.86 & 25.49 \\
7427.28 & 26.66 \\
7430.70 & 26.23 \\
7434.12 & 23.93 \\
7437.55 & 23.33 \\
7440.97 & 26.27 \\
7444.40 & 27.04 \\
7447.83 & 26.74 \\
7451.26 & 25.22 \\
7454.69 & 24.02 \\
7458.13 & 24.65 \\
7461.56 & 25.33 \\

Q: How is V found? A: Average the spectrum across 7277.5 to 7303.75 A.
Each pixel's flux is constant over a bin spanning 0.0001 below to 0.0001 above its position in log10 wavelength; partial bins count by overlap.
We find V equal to 24.5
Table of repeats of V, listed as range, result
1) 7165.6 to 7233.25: 24.7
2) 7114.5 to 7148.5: 24.7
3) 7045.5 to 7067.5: 25.7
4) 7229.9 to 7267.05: 24.4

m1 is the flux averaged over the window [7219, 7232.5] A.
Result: 25.6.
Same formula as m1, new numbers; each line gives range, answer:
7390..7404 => 25.6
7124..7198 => 24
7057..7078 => 25.8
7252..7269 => 24.9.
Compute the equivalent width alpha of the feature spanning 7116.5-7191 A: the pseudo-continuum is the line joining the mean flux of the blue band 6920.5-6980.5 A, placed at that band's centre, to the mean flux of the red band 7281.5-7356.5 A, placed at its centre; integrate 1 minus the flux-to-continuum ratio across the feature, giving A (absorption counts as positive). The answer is 4.7 A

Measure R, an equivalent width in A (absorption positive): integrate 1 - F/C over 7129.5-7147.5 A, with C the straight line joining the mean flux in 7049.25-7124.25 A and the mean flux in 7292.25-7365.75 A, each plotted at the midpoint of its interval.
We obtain 0.8 A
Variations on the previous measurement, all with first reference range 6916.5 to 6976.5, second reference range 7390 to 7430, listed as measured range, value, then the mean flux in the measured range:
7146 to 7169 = 2.4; 23.4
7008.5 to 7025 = 0.9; 24.9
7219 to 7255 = 1.7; 24.7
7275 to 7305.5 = 1.4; 24.7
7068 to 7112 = 1.9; 25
